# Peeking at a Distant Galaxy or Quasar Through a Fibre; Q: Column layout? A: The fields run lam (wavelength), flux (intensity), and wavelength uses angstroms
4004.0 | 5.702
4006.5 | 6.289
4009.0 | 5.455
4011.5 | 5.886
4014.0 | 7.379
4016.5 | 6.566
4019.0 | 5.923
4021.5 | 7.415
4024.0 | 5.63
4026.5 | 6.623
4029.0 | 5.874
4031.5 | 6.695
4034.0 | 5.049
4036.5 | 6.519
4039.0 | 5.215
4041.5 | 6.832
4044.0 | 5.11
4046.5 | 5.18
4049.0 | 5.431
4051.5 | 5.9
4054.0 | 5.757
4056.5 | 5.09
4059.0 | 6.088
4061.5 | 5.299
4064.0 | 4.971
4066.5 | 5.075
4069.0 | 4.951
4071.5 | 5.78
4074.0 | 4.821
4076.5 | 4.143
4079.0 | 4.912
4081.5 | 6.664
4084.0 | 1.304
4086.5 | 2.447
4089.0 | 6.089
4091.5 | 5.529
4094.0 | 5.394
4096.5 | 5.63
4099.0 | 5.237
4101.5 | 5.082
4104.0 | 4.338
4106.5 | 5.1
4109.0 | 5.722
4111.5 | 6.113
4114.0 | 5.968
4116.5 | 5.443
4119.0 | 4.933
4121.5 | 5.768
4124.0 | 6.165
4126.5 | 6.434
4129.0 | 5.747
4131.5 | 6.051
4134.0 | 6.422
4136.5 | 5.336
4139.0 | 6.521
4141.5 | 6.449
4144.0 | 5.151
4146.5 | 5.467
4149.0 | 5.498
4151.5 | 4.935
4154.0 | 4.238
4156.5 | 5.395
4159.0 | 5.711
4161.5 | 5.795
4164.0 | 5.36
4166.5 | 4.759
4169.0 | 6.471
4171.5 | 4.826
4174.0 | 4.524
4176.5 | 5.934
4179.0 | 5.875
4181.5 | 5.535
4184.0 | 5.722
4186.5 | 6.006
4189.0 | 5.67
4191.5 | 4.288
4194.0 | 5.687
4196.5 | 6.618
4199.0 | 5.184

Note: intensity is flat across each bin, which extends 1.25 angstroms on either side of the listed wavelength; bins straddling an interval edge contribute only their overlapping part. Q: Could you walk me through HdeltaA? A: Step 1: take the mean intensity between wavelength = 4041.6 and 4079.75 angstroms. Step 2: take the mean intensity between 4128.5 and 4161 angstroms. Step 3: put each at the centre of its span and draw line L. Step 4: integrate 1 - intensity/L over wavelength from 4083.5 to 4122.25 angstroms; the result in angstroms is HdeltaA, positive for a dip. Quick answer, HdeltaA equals 2.7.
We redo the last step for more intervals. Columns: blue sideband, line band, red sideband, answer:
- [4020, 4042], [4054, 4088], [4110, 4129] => 7.0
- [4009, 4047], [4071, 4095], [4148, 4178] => 4.6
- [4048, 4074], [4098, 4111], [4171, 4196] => 0.7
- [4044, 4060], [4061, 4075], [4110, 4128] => 1.1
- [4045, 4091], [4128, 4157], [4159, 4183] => -1.5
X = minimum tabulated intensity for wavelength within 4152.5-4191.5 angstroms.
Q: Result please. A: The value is 4.238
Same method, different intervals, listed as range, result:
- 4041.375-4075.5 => 4.821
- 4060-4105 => 1.304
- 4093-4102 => 5.082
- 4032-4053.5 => 5.049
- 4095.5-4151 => 4.338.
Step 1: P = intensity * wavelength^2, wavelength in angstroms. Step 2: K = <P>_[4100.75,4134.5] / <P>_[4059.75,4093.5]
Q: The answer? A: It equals 1.2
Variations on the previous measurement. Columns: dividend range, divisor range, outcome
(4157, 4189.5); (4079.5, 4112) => 1.16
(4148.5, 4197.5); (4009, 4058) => 0.97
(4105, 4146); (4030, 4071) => 1.08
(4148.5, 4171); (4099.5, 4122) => 1.02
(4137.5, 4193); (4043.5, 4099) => 1.13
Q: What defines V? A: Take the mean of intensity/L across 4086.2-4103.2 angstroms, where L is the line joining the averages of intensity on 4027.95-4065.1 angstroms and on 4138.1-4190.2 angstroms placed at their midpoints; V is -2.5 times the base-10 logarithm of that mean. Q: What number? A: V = 0.08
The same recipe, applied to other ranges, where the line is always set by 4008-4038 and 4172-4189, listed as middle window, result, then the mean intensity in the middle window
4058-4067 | 0.14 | 5.36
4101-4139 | 0.03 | 5.68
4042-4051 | 0.14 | 5.43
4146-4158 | 0.12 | 5.1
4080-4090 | 0.41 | 4.1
